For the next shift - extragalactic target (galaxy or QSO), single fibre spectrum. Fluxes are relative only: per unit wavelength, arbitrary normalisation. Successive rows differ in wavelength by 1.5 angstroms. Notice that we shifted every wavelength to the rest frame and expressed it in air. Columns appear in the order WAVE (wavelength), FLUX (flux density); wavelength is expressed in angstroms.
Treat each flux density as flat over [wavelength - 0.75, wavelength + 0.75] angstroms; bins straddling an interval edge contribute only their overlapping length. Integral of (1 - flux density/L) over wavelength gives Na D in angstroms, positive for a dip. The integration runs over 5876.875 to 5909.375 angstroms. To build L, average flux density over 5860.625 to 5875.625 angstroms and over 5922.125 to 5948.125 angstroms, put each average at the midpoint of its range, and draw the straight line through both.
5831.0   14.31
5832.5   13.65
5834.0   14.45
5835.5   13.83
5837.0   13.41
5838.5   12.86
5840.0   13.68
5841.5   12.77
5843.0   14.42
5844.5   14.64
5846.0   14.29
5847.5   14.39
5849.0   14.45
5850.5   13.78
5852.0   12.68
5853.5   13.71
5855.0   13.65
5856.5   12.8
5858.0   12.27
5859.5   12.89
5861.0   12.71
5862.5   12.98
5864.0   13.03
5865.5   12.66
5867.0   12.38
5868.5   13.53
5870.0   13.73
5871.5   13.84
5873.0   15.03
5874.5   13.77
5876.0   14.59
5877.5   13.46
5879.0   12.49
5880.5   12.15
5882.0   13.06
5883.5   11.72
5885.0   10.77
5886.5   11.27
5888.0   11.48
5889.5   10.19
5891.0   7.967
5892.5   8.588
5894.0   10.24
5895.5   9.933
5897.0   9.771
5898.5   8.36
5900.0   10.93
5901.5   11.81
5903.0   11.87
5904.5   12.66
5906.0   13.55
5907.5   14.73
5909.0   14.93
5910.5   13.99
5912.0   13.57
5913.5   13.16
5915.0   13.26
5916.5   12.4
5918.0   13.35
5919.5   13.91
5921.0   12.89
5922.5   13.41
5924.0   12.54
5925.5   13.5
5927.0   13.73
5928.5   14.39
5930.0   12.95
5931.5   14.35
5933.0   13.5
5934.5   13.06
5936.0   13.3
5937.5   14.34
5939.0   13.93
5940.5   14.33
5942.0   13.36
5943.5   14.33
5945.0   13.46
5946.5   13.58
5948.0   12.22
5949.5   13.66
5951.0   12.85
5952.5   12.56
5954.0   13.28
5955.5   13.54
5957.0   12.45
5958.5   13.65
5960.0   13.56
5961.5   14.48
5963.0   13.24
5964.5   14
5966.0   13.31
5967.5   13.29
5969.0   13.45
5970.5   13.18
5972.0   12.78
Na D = 5.0 angstroms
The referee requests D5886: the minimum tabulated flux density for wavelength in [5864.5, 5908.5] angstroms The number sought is 7.967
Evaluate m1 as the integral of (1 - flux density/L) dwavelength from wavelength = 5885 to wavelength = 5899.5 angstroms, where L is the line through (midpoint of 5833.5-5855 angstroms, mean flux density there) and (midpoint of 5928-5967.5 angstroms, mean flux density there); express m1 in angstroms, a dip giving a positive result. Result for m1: 4.07 angstroms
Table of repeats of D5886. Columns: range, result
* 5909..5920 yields 12.4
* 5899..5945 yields 10.93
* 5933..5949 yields 12.22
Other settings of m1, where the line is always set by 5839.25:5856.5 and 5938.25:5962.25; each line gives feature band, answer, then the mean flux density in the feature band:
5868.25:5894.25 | 3.01 angstroms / 12.1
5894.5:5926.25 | 2.37 angstroms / 12.6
